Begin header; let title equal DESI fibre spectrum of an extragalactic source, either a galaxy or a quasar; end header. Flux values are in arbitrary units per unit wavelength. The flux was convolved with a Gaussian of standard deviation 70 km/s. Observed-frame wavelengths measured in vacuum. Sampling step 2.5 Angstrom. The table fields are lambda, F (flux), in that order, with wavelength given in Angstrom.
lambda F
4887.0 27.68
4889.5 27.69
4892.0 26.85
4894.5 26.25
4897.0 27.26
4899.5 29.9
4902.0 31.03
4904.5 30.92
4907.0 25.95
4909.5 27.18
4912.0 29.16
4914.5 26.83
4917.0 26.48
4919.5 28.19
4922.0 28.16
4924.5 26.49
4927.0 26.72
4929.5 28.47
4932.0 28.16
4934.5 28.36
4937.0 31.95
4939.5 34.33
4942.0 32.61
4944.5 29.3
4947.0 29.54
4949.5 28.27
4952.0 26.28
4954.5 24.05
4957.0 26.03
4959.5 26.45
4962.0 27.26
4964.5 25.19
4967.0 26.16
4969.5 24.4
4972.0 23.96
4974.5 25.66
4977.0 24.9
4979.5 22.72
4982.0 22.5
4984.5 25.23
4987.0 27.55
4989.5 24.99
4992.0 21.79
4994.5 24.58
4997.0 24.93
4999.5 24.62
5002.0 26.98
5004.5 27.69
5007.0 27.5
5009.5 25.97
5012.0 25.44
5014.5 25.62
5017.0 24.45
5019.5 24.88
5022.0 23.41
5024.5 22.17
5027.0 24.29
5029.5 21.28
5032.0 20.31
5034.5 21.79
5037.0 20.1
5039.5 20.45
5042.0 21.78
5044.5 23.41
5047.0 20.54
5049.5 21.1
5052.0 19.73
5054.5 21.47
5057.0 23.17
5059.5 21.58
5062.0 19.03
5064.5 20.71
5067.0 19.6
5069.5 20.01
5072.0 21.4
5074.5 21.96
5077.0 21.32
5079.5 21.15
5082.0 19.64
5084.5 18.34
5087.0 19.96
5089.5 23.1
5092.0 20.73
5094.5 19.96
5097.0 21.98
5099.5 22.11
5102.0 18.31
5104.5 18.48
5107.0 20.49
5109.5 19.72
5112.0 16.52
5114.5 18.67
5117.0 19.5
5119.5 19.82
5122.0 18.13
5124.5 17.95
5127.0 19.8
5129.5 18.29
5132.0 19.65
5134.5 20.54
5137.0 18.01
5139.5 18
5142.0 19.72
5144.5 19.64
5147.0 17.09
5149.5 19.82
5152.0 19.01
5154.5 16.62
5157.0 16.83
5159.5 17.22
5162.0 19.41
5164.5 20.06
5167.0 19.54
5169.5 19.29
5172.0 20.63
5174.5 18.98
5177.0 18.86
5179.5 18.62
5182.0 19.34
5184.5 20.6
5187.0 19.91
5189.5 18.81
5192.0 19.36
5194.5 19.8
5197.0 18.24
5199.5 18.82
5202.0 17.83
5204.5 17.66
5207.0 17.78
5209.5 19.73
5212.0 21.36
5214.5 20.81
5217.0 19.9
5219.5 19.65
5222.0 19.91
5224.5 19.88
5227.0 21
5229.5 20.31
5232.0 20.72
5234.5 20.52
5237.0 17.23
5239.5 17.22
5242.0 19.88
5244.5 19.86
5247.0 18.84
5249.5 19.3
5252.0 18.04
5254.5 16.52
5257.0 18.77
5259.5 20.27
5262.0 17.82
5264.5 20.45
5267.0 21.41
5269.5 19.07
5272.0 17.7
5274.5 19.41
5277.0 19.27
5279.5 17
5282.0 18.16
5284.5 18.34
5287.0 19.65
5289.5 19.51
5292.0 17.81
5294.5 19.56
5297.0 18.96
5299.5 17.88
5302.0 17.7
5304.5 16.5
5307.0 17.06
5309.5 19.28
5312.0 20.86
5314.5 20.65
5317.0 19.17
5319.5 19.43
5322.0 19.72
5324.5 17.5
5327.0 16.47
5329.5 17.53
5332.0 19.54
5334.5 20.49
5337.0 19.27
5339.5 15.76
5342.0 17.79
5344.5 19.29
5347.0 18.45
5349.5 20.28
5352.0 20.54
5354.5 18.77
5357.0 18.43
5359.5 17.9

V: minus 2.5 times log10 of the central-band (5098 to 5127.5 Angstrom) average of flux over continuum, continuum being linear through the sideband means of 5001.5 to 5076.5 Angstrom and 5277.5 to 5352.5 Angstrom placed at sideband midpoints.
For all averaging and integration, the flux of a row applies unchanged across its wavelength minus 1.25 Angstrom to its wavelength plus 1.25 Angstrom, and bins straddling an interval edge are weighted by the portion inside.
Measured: 0.13 mag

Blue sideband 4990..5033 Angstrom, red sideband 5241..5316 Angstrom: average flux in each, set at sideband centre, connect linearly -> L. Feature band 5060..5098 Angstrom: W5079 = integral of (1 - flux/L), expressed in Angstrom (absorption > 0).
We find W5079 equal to 4.1 Angstrom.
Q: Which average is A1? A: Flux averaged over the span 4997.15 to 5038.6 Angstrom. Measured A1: 24.1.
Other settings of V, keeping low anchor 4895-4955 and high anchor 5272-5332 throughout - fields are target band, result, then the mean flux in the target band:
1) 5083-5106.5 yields 0.18 mag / 20.3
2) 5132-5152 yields 0.20 mag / 19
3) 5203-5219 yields 0.08 mag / 19.5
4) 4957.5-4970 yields 0.06 mag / 26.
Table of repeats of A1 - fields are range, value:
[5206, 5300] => 19.2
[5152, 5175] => 18.7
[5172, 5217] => 19.3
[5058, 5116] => 20.2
